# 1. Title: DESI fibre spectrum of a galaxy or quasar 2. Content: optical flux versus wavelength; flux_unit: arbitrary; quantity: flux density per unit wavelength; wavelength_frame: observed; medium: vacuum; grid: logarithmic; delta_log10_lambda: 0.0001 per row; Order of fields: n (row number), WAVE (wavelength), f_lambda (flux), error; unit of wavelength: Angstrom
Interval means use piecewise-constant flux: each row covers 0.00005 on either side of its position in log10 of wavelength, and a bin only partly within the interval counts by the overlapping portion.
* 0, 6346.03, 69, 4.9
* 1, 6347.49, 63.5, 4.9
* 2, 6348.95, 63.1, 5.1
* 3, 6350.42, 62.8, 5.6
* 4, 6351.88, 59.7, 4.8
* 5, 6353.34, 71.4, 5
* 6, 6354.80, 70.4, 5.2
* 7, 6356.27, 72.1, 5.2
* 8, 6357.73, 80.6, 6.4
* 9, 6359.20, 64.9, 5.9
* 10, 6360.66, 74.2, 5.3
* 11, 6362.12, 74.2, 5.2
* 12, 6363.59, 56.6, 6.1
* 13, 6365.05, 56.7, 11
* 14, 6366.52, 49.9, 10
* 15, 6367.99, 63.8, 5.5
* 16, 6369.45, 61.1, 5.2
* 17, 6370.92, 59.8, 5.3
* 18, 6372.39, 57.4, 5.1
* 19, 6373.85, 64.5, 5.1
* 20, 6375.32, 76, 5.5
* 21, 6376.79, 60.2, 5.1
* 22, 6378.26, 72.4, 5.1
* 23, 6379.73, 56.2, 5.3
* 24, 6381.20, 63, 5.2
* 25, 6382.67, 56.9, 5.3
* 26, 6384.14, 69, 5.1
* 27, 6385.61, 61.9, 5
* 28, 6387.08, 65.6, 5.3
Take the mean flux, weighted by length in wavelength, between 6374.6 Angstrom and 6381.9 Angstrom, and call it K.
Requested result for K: 65.5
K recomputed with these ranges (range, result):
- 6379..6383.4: 58.7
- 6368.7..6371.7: 60.4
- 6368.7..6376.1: 63.8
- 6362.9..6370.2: 57.6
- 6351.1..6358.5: 70.8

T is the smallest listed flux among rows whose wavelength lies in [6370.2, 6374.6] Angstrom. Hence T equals 57.4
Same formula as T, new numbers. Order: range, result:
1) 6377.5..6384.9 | 56.2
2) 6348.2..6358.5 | 59.7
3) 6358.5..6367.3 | 49.9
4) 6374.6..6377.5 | 60.2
